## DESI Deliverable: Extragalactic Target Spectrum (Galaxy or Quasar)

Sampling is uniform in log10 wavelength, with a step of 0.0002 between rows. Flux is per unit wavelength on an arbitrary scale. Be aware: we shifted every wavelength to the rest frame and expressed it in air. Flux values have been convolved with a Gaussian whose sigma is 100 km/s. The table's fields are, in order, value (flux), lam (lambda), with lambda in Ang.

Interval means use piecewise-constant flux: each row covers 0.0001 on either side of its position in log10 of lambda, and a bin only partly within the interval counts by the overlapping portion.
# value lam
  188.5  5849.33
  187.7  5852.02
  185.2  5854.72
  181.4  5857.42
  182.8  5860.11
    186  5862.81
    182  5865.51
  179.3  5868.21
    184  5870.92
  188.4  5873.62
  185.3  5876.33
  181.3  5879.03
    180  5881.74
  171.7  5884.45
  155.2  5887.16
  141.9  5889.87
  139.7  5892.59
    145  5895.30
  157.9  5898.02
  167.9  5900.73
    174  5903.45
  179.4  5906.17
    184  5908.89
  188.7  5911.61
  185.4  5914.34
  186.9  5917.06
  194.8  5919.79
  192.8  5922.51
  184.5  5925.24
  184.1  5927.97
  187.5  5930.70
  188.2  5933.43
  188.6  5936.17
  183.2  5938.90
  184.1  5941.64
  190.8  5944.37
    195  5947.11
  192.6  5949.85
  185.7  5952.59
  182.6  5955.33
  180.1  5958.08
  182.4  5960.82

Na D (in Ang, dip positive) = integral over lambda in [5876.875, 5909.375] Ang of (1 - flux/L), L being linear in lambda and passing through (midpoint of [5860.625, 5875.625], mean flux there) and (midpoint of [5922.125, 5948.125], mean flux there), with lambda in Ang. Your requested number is 3.58 Ang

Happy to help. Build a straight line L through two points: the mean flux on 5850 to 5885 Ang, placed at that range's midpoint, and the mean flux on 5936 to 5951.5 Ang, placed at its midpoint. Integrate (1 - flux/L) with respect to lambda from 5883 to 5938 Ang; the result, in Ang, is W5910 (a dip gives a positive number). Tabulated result 3.40 Ang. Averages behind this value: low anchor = 183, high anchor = 189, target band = 175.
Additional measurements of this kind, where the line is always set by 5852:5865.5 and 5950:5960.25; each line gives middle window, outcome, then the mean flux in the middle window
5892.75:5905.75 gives 1.7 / 161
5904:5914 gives 0.0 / 183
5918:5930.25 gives -0.3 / 189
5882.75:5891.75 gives 1.4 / 156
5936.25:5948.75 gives -0.3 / 188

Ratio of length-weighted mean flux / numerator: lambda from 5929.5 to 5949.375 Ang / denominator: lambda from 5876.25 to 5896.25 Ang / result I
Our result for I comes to 1.2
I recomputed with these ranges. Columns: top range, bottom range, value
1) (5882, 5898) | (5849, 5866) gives 0.83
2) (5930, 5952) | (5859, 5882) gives 1.03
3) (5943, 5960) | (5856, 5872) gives 1.03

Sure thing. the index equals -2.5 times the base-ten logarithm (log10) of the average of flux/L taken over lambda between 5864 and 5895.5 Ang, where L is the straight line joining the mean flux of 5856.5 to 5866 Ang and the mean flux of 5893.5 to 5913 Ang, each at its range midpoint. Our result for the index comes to 0.05 mag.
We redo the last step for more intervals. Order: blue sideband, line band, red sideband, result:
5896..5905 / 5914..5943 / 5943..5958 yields -0.05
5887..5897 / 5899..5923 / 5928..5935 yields -0.11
